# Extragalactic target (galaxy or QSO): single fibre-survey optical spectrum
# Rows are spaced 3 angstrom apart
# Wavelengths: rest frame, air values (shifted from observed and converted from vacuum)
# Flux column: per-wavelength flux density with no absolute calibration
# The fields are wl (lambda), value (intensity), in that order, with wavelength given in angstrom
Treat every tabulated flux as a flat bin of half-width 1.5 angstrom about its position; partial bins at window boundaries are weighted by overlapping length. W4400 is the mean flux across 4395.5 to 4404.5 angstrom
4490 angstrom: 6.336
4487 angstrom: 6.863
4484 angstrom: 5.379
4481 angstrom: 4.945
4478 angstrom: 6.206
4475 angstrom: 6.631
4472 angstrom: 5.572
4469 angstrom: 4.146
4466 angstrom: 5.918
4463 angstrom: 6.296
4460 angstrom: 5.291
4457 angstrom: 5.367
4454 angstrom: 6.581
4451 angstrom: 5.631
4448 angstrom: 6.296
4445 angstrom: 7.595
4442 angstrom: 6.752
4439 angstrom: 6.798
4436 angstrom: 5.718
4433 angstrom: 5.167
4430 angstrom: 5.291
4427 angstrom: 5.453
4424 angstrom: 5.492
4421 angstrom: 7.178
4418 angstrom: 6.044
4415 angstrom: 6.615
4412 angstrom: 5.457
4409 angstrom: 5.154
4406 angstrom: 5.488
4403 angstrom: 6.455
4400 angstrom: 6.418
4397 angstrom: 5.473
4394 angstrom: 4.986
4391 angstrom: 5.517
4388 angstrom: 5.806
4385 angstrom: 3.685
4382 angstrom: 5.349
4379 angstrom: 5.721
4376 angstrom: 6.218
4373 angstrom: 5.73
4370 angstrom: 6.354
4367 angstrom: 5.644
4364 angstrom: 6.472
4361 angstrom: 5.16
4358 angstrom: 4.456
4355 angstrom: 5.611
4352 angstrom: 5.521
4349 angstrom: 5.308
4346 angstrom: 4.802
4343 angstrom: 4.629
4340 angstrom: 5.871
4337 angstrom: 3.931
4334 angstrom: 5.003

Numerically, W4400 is 6.12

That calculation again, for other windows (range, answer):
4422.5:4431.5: 5.41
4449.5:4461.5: 5.72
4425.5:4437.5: 5.41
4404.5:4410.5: 5.32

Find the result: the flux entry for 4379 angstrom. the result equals 5.721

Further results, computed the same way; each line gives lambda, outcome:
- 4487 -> 6.863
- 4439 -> 6.798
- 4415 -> 6.615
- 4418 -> 6.044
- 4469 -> 4.146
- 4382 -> 5.349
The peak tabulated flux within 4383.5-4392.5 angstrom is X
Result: 5.806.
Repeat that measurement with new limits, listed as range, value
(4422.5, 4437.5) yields 5.718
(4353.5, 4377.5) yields 6.472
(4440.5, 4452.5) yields 7.595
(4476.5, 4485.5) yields 6.206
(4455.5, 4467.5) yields 6.296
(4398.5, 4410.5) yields 6.455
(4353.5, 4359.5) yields 5.611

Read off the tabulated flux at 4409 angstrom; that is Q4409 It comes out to 5.154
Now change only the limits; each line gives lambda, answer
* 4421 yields 7.178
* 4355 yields 5.611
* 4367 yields 5.644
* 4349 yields 5.308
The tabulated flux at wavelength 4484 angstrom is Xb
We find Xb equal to 5.379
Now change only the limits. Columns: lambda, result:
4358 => 4.456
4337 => 3.931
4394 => 4.986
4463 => 6.296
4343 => 4.629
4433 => 5.167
